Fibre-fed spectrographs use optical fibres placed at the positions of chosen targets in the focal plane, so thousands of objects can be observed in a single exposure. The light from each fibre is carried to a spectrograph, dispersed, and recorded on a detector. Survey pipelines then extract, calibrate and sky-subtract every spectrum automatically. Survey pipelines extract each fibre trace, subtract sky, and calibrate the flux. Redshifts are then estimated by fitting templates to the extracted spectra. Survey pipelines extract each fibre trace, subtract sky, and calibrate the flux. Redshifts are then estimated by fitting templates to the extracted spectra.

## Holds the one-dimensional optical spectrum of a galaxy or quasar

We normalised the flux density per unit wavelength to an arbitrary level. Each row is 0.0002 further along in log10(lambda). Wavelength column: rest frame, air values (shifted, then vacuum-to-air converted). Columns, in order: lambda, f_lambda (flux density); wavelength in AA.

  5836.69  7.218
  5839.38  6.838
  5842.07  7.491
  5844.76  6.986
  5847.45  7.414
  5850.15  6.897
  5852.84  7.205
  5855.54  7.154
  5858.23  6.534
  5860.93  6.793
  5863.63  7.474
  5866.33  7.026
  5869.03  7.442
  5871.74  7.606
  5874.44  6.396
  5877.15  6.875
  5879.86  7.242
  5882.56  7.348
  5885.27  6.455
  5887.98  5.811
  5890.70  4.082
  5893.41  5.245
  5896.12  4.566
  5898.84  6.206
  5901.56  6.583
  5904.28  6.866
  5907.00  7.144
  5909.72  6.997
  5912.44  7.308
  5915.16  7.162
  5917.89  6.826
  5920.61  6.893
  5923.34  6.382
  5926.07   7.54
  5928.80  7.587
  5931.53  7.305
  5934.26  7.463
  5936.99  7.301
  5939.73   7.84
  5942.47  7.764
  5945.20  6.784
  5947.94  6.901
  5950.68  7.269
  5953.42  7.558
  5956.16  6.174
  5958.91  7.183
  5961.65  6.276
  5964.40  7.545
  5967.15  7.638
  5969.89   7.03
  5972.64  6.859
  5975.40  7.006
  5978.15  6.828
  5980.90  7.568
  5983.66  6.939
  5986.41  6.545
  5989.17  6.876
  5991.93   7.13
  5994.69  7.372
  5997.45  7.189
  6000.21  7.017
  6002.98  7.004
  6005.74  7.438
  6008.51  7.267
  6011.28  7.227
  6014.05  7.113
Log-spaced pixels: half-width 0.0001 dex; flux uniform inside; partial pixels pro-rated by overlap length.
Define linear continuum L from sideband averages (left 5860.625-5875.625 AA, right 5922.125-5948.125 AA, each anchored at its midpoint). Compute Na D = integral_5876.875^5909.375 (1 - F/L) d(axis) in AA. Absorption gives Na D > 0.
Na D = 4.5 AA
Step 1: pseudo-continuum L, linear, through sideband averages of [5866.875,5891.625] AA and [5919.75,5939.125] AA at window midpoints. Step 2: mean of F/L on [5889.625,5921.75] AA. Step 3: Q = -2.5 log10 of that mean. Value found 0.10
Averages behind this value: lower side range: 6.64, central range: 6.34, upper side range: 7.24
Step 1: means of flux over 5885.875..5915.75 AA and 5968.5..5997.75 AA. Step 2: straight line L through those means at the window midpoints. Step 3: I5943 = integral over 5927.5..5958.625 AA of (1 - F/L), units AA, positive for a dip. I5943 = -3.1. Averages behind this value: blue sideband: 6.16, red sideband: 7.03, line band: 7.26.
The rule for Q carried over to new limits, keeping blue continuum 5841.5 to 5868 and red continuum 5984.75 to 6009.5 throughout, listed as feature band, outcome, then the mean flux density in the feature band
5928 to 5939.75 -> -0.055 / 7.46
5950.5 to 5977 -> 0.007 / 7.04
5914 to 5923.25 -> 0.034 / 6.87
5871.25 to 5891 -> 0.085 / 6.55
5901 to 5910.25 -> 0.027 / 6.92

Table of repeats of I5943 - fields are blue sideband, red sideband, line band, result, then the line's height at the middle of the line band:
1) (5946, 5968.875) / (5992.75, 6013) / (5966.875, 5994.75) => 0.4 AA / 7.14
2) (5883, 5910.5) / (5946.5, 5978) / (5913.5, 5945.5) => -3.6 AA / 6.52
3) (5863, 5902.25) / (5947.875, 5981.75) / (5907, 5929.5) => -1.3 AA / 6.69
